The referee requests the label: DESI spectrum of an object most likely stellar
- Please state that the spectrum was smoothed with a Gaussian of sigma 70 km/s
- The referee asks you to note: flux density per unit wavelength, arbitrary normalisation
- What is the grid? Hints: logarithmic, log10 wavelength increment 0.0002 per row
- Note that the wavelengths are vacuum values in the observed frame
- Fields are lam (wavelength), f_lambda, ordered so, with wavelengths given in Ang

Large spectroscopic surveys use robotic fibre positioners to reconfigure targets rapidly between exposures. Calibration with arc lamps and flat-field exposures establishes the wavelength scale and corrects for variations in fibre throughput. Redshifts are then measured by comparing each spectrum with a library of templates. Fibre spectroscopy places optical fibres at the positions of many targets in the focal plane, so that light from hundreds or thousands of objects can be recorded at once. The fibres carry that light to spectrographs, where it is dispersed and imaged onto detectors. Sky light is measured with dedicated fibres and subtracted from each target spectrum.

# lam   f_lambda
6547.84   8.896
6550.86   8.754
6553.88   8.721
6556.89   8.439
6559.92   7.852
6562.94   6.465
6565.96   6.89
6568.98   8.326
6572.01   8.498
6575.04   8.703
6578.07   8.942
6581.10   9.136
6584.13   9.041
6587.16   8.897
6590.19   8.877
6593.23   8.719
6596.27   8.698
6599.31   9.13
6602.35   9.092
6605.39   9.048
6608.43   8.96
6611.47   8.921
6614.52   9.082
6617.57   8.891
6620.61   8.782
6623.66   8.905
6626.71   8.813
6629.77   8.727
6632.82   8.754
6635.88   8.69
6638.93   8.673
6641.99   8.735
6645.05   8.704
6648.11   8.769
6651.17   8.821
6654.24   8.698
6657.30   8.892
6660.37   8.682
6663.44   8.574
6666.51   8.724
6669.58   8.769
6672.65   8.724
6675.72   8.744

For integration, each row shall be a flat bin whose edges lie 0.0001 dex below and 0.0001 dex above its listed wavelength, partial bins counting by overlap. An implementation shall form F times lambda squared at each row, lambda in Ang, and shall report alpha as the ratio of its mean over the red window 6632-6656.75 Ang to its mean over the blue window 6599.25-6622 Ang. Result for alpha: 0.98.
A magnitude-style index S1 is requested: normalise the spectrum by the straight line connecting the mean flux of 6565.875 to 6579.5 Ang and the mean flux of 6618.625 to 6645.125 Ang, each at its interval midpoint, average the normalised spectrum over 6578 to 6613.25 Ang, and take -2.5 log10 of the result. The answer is -0.05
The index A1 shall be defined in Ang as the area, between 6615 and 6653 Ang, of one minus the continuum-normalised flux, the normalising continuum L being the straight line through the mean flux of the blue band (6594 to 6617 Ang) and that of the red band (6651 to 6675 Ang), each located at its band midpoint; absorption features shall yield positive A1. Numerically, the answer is 0.3 Ang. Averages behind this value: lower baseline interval 8.98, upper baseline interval 8.73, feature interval 8.78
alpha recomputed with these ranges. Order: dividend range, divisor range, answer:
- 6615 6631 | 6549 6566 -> 1.13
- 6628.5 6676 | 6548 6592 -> 1.06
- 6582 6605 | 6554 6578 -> 1.13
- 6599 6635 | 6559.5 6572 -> 1.21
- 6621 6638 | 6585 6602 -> 1.00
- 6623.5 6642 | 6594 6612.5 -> 0.98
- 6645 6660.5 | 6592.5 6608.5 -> 1.00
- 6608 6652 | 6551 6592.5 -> 1.07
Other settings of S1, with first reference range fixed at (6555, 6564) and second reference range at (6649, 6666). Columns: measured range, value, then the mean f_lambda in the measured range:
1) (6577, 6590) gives -0.135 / 9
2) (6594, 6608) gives -0.107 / 8.97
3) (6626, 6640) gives -0.032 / 8.73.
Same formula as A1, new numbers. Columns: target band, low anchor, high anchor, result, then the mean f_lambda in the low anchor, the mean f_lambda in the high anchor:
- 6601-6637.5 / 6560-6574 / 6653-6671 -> -3.0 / 7.62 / 8.72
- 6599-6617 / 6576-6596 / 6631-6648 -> -0.4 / 8.91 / 8.72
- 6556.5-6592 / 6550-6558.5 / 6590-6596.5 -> 1.4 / 8.62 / 8.74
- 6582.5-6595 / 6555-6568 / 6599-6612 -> -0.6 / 7.49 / 9.03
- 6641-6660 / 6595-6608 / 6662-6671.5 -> 0.0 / 9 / 8.69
